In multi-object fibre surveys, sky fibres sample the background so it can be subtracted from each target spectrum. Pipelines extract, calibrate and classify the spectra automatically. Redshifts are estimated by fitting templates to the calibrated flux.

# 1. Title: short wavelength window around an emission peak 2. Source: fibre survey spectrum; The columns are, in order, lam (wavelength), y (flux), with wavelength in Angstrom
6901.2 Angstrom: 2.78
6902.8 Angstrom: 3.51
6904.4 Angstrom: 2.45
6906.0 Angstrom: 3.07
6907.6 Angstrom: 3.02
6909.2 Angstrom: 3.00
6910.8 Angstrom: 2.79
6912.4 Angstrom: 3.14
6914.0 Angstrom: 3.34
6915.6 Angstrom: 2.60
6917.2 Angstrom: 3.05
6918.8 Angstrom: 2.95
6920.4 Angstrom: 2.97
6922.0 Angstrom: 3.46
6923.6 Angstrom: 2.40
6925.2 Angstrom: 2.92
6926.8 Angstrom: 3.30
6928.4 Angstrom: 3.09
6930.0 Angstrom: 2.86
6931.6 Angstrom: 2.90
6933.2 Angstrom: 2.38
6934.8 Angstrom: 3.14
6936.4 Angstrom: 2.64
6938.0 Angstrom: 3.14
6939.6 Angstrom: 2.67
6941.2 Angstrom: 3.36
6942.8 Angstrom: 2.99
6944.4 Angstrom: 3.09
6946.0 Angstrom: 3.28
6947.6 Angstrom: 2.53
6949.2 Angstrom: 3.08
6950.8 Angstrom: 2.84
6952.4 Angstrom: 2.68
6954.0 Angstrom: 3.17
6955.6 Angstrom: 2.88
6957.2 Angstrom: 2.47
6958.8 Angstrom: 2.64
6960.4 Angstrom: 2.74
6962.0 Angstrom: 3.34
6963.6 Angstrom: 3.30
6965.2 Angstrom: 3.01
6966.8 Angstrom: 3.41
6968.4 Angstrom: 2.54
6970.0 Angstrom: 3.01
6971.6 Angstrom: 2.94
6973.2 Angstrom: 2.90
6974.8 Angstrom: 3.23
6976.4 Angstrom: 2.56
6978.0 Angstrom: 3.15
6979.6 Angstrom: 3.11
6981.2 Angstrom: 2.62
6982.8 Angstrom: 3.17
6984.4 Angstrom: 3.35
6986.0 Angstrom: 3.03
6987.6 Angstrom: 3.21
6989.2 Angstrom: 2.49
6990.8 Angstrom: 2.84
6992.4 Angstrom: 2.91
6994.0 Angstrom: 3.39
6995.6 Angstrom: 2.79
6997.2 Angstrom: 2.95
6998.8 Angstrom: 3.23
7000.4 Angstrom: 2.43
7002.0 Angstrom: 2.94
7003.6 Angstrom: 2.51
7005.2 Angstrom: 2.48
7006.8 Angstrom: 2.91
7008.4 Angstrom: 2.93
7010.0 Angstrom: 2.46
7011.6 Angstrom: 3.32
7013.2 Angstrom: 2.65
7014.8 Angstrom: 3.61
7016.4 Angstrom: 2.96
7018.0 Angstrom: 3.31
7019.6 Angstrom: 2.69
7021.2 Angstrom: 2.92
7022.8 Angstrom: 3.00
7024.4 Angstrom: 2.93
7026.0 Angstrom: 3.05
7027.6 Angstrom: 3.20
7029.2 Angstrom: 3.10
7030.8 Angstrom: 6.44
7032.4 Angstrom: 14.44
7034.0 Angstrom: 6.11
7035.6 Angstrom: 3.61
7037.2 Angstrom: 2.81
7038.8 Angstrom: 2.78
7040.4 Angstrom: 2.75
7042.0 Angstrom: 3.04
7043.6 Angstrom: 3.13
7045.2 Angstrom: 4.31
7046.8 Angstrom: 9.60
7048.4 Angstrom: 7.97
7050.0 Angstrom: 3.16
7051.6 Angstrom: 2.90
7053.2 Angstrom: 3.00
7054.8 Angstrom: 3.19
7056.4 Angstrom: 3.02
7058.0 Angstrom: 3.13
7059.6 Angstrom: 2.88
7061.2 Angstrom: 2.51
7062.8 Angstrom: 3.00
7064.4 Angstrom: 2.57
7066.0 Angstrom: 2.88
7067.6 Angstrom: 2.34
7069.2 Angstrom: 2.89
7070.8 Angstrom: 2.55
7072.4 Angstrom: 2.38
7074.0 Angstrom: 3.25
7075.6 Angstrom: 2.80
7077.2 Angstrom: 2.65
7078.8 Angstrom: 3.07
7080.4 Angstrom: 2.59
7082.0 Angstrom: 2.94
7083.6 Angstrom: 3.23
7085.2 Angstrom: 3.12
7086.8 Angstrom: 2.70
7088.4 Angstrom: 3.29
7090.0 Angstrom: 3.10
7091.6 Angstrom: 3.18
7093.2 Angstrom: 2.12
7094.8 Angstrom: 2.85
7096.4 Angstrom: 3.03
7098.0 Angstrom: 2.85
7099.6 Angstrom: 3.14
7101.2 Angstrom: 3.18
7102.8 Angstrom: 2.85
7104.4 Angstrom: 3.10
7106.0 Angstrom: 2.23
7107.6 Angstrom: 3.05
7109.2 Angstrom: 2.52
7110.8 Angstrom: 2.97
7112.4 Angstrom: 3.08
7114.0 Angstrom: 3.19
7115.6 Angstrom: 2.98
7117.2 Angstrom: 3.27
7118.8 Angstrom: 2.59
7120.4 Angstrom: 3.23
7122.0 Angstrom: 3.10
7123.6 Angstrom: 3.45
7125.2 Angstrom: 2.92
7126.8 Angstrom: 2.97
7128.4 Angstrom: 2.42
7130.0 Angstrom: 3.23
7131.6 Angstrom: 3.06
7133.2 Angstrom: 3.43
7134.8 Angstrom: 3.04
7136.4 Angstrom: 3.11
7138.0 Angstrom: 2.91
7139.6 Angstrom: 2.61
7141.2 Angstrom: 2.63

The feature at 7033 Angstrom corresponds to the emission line [S II]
